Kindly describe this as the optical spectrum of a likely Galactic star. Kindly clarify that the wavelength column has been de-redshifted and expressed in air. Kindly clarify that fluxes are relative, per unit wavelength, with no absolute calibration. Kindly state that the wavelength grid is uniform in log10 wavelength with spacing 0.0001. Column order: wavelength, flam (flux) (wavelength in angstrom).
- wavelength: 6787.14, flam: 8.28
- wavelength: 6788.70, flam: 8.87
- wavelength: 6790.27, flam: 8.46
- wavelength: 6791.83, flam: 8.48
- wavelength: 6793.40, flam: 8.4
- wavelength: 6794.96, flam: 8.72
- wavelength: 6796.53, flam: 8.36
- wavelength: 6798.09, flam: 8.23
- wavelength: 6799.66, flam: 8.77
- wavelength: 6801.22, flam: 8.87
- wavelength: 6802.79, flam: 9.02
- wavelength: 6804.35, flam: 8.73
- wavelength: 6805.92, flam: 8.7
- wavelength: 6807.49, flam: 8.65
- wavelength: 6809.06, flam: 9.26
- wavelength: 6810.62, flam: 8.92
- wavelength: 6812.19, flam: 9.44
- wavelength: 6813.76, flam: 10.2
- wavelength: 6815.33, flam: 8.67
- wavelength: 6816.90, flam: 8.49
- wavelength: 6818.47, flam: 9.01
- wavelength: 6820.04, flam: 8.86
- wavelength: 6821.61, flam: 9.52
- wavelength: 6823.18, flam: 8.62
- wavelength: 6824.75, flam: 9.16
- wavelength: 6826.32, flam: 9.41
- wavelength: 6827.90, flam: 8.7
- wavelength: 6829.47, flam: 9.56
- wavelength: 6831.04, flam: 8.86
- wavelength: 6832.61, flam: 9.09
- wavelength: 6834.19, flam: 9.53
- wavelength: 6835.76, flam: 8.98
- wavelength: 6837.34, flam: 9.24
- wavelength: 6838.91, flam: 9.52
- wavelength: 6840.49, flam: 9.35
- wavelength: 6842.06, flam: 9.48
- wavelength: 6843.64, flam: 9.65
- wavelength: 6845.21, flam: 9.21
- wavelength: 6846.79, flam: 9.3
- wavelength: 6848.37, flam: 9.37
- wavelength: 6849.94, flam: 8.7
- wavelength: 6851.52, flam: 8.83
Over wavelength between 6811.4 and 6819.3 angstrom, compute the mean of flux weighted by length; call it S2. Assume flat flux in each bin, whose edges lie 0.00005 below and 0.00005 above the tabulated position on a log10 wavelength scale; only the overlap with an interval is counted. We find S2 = 9.16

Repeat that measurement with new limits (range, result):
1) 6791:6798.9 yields 8.44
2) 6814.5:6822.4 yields 8.92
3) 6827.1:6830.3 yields 9.12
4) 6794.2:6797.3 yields 8.53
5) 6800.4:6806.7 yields 8.84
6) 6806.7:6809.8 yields 8.94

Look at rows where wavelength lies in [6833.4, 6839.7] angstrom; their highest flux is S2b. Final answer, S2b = 9.53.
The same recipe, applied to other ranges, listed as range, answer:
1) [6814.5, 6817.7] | 8.67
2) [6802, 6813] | 9.44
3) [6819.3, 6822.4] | 9.52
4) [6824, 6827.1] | 9.41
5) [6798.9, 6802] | 8.87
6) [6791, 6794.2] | 8.48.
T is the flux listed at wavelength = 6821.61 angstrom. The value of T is 9.52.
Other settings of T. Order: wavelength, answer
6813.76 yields 10.2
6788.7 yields 8.87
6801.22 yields 8.87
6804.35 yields 8.73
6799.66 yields 8.77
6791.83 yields 8.48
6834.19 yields 9.53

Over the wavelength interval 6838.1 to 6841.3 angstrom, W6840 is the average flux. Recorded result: 9.45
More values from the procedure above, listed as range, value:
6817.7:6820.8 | 8.94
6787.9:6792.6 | 8.6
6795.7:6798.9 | 8.29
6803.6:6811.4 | 8.85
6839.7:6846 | 9.43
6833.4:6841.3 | 9.32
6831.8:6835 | 9.3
